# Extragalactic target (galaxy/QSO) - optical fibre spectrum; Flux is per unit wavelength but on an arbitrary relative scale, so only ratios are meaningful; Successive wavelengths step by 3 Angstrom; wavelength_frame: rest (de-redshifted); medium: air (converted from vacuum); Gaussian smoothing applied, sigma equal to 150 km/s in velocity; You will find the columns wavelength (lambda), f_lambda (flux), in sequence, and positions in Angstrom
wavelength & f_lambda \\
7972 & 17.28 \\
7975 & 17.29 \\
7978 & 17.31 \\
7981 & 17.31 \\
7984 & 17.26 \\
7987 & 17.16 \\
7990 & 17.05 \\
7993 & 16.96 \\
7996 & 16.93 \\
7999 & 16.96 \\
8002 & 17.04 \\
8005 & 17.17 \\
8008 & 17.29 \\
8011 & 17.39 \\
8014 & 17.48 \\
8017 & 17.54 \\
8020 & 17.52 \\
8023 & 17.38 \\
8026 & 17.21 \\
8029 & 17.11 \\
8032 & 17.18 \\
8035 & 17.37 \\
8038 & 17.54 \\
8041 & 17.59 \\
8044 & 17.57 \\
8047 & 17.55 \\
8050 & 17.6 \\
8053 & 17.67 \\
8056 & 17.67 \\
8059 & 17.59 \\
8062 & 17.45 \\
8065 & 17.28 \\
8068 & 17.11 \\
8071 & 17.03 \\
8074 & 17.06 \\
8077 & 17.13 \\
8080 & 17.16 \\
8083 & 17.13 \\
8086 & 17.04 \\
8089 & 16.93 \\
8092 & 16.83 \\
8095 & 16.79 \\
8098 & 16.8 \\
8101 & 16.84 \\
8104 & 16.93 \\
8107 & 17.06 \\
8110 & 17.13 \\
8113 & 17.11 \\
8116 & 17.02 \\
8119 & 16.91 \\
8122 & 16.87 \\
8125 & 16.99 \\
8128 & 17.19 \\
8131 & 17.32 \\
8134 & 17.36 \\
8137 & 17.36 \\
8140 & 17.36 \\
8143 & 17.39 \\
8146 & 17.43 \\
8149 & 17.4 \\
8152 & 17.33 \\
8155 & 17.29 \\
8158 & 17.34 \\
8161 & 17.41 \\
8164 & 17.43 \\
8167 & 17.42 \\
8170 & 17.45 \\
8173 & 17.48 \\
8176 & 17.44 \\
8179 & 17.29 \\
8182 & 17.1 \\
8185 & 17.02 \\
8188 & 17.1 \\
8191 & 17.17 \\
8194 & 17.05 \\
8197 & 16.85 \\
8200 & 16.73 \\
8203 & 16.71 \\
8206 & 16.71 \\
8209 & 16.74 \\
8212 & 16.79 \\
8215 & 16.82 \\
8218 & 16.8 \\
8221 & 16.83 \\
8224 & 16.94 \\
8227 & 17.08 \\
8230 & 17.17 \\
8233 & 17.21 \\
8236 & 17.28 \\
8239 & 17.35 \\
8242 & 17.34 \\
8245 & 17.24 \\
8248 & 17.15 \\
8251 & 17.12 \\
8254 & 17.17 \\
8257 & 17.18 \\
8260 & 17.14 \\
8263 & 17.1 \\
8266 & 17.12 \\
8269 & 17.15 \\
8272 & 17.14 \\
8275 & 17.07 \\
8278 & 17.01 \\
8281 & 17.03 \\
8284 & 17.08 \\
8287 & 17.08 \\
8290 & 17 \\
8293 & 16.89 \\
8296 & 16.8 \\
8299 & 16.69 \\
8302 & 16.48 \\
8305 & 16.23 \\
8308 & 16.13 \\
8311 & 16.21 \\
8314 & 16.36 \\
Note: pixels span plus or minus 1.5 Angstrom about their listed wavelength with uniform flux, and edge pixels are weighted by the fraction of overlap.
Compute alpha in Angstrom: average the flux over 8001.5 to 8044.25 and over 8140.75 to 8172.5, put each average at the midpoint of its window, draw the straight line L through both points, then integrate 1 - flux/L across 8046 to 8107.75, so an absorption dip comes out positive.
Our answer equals 0.71 Angstrom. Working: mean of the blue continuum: 17.4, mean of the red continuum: 17.4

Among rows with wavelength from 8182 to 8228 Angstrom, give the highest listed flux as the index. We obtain 17.17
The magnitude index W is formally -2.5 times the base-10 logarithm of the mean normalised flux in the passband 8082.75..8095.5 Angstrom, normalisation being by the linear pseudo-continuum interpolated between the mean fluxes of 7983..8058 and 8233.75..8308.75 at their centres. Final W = 0.019 mag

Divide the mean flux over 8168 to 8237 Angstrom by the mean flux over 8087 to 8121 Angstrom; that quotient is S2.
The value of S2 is 1.0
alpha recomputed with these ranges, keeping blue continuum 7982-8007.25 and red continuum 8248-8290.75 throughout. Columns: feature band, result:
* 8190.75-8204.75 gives 0.2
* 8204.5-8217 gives 0.2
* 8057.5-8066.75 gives -0.2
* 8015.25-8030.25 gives -0.2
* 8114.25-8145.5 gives -0.2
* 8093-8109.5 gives 0.2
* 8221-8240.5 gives -0.1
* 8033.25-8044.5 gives -0.3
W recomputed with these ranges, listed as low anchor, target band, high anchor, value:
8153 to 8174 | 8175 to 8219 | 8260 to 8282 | 0.02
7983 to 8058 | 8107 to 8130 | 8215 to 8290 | 0.01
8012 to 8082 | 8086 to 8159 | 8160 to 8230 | 0.01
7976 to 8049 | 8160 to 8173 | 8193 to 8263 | -0.02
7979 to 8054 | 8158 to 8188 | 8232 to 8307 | -0.01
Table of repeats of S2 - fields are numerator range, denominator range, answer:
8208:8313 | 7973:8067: 0.98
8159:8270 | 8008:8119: 0.99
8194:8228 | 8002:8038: 0.97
